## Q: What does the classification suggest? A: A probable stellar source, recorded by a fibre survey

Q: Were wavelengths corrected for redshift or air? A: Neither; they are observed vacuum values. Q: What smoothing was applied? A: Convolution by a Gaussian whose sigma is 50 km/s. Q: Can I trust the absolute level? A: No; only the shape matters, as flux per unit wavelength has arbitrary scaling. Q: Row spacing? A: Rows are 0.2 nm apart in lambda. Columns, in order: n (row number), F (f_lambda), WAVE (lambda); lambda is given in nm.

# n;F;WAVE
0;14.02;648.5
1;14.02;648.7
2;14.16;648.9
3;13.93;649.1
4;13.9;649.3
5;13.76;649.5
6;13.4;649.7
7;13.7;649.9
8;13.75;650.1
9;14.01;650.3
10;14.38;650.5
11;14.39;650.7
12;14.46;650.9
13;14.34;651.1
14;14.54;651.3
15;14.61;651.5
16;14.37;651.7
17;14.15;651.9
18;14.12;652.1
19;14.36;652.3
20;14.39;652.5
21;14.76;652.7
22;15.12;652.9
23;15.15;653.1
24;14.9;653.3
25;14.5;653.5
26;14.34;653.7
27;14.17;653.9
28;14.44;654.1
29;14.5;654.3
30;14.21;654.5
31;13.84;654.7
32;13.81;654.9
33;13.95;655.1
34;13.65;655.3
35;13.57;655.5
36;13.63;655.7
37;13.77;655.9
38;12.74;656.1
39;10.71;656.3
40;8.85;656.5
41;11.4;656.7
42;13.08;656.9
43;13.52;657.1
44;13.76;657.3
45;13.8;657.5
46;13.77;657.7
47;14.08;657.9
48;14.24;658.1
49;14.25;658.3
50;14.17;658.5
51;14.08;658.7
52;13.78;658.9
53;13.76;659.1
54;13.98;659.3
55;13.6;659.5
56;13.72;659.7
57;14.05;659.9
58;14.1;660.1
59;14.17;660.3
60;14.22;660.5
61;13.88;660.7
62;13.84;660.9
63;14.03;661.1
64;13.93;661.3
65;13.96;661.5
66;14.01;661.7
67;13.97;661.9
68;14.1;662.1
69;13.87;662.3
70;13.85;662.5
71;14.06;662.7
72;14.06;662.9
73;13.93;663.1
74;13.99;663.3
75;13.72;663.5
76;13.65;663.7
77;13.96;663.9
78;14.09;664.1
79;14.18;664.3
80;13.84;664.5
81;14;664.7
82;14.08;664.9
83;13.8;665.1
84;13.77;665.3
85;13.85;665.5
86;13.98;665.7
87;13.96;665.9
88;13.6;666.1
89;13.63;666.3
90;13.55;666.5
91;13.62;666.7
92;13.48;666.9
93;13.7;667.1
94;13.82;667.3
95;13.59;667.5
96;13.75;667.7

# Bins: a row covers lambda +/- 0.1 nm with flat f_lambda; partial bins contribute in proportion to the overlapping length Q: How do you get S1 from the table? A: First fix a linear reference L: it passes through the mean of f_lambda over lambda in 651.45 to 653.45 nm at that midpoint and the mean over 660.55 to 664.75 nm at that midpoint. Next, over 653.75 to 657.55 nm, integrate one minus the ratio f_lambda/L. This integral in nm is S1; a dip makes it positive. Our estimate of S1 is 0.305 nm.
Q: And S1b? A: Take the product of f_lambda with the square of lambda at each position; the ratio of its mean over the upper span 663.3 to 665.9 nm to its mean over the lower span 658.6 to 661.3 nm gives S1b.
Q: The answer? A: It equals 1.0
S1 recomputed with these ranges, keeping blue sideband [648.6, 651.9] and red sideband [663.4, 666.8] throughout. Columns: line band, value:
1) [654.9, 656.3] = 0.06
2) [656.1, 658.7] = 0.18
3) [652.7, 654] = -0.06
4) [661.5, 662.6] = -0.01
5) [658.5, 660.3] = 0.00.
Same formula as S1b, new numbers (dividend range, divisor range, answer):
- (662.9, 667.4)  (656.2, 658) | 1.13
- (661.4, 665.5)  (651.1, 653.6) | 0.99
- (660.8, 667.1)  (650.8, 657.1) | 1.04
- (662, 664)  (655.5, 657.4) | 1.14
